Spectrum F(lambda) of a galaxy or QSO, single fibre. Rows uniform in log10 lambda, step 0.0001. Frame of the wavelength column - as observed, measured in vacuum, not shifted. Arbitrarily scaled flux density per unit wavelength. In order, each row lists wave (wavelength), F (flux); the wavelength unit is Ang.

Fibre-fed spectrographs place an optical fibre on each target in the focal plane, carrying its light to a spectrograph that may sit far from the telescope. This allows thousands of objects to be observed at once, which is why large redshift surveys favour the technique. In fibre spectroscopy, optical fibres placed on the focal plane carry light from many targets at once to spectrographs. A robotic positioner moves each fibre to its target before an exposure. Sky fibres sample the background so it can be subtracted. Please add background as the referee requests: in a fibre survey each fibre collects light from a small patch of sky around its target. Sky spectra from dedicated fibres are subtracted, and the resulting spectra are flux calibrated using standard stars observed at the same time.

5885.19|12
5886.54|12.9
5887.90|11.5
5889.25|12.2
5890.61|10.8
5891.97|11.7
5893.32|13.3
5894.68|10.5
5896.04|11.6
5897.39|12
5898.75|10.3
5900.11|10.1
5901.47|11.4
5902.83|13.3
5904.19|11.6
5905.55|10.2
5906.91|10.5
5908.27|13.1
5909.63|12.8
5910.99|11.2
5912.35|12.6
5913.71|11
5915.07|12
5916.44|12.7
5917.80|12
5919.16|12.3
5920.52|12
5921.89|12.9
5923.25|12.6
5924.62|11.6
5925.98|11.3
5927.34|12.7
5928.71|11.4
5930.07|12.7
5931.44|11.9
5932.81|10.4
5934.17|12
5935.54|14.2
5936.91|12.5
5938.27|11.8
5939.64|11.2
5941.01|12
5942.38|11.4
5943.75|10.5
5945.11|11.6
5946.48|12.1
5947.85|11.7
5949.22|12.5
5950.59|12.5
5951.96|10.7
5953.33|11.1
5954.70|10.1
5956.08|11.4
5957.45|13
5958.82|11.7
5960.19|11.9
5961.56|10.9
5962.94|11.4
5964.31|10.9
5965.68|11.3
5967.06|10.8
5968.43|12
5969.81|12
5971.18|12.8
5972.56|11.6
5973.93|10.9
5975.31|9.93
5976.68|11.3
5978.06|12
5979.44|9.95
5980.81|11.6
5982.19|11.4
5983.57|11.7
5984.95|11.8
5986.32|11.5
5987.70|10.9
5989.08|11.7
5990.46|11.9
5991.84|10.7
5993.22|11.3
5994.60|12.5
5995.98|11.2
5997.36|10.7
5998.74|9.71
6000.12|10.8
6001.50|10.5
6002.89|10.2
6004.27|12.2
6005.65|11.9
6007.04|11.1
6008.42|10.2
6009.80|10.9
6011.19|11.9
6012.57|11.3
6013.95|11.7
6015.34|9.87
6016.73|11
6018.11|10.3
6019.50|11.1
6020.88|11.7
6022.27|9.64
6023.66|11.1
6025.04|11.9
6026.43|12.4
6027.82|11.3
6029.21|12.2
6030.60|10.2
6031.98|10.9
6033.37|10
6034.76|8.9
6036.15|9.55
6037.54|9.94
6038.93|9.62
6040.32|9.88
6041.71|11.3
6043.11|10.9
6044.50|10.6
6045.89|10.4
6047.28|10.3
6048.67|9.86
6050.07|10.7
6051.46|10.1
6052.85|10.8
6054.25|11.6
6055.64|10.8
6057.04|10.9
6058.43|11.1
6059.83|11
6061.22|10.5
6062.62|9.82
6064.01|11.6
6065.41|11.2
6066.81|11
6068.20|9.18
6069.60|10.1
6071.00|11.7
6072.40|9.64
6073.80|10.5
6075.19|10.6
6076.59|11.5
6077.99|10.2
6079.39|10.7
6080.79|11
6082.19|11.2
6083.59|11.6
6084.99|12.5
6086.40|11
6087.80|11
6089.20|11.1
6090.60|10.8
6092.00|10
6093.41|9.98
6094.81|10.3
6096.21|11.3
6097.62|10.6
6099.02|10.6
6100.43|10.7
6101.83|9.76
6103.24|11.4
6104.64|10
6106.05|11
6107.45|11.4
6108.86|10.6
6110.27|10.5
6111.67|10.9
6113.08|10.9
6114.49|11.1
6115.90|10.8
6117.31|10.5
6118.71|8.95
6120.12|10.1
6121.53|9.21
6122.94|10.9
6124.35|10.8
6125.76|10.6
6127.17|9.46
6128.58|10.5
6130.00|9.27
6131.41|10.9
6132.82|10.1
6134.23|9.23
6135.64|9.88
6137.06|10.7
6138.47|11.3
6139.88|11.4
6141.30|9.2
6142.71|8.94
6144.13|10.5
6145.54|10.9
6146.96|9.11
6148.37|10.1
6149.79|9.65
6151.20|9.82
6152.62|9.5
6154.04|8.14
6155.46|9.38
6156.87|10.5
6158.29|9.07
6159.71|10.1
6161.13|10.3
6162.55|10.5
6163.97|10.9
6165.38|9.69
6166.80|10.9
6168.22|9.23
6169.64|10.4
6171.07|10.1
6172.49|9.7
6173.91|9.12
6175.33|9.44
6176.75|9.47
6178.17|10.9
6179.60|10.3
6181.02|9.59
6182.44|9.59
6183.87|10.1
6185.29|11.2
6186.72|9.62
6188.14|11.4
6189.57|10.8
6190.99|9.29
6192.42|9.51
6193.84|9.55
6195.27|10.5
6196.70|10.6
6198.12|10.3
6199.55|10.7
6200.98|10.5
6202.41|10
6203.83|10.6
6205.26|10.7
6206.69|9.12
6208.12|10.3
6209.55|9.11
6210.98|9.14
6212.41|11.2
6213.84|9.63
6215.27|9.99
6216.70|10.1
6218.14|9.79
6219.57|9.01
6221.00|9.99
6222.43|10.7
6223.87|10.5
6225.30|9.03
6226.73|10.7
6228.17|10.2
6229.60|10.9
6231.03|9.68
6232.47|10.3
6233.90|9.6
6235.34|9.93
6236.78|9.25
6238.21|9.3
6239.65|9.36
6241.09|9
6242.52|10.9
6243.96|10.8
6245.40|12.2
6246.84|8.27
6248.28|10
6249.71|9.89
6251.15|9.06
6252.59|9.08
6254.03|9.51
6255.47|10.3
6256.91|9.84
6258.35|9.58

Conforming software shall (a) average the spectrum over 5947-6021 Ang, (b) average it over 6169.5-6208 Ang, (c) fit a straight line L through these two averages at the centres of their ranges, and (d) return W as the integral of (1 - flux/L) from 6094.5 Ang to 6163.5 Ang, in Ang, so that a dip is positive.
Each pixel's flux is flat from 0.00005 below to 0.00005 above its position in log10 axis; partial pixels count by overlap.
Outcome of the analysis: 1.49 Ang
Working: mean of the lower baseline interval 11.3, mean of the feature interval 10.2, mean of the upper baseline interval 10.1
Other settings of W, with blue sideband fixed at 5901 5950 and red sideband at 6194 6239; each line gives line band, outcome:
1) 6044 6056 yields 0.6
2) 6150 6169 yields 1.0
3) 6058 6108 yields 0.7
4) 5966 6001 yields 0.8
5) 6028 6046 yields 1.4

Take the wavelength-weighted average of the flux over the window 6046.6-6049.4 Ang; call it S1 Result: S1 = 10.1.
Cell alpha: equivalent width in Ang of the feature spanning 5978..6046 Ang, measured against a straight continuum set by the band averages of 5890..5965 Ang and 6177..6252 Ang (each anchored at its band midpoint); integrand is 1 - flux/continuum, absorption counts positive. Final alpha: 1.8 Ang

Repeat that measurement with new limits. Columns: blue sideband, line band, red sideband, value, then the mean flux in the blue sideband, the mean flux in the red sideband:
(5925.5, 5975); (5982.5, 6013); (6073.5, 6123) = 0.4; 11.7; 10.7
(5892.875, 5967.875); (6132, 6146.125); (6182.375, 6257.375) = 0.4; 11.7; 10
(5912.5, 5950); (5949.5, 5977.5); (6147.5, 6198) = 0.7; 12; 9.97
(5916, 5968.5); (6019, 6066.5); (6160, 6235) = 1.8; 11.8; 10.1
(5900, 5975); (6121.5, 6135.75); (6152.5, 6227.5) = 0.4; 11.8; 10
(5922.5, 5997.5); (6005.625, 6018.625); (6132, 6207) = 0.3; 11.6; 10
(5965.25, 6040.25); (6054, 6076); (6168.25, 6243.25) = 0.1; 11.1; 10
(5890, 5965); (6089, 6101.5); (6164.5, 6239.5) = 0.2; 11.7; 10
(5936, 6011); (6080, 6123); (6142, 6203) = -0.8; 11.4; 10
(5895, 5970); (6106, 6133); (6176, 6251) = 0.5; 11.7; 10.1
